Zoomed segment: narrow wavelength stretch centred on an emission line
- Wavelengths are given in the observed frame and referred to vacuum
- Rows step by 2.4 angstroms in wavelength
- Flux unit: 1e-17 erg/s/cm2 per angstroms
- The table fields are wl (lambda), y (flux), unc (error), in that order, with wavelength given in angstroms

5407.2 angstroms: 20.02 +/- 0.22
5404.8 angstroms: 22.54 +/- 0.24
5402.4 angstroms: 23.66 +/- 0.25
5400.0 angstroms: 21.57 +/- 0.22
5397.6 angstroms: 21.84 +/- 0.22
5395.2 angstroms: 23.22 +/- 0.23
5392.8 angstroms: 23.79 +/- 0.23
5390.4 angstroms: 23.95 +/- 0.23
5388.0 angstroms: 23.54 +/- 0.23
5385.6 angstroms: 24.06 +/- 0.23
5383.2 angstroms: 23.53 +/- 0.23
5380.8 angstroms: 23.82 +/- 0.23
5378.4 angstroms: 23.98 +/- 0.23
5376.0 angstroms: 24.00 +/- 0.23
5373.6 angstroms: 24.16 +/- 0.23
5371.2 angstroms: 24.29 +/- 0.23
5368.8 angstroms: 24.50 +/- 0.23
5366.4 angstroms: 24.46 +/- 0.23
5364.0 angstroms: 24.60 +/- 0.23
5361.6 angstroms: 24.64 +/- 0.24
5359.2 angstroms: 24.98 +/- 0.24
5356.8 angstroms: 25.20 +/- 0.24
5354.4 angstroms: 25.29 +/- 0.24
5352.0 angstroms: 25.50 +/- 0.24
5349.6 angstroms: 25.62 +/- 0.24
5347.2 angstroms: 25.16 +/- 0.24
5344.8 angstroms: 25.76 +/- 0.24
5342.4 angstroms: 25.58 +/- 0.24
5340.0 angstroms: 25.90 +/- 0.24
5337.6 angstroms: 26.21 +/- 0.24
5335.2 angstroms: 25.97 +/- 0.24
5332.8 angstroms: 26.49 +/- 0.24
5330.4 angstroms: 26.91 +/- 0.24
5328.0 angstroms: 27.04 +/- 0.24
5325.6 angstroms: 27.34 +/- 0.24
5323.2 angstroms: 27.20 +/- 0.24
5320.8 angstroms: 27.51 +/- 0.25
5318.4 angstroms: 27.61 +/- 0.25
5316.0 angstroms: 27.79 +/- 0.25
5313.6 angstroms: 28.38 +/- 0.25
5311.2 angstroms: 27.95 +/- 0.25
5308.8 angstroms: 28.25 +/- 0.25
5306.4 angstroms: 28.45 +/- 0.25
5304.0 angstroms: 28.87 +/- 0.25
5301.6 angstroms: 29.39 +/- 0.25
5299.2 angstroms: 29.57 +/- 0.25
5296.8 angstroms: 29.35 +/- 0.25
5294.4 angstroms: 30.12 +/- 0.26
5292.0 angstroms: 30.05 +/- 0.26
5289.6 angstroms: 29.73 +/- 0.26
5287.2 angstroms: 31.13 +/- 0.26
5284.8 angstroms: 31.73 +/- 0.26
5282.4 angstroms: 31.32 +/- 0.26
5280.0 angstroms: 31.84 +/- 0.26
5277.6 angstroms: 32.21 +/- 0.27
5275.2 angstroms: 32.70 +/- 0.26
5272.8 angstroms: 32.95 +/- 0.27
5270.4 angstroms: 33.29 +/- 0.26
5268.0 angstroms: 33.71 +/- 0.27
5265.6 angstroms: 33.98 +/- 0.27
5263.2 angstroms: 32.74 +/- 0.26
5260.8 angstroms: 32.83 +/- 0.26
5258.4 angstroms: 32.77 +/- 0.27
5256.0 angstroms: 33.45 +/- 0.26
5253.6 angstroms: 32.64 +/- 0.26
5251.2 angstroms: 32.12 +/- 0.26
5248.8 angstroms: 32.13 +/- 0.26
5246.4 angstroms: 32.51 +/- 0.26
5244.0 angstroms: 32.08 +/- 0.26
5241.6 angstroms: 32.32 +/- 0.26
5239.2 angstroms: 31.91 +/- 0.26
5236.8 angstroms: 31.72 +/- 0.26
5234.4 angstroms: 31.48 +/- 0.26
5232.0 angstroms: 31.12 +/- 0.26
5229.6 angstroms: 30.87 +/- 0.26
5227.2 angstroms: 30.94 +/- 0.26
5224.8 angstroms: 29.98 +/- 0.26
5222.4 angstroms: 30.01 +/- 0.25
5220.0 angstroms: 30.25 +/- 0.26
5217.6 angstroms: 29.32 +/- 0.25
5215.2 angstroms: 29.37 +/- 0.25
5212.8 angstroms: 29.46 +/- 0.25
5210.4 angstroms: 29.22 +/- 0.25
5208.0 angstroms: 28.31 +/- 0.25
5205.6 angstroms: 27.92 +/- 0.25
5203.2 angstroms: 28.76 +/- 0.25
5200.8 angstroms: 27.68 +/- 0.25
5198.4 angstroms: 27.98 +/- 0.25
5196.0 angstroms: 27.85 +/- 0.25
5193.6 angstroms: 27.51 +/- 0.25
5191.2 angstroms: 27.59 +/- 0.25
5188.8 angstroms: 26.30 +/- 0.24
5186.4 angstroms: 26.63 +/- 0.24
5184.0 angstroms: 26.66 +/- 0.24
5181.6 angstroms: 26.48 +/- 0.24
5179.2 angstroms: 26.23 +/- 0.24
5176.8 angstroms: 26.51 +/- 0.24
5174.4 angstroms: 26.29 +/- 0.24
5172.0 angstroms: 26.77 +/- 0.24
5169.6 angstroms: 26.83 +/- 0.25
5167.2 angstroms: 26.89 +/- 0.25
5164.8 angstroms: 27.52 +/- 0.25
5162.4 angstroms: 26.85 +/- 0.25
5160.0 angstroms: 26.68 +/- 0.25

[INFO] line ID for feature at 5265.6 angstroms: C III] 1909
